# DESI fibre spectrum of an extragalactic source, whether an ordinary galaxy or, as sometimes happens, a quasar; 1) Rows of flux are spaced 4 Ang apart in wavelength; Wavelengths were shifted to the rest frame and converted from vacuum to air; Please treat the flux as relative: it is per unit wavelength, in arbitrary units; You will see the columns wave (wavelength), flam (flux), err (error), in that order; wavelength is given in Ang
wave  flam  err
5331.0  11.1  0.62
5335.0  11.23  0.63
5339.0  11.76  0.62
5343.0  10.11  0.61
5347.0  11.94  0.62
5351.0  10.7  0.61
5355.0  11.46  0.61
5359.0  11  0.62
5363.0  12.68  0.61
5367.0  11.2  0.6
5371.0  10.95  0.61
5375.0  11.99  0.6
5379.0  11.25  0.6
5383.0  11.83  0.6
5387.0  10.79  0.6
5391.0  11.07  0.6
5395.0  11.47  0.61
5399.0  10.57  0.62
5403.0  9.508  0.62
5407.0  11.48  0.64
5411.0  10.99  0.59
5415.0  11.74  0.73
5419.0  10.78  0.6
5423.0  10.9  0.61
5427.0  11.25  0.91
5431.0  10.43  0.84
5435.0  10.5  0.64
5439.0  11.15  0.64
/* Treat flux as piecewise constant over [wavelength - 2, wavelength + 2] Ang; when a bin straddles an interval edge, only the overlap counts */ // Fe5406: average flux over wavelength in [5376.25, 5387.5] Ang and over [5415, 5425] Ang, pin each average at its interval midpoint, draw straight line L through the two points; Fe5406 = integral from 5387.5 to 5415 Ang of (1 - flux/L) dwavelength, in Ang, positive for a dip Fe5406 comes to 0.7 Ang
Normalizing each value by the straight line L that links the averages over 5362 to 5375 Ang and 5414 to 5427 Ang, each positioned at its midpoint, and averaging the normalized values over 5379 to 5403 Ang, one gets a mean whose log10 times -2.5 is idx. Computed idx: 0.04 mag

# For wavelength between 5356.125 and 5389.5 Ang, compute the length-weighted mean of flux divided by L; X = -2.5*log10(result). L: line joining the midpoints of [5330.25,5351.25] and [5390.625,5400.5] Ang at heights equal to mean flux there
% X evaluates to -0.03 mag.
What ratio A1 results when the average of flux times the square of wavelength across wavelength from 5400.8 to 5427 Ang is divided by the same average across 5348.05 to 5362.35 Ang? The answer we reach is 1.0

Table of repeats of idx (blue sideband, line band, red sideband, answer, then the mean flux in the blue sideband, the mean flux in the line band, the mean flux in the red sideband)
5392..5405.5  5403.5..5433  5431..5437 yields -0.05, 10.6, 11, 10.5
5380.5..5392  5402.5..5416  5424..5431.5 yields 0.00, 11.2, 11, 10.9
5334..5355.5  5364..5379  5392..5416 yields -0.04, 11.2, 11.4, 10.9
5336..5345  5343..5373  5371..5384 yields -0.01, 11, 11.3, 11.6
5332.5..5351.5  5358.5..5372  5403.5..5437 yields -0.04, 11.2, 11.5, 10.9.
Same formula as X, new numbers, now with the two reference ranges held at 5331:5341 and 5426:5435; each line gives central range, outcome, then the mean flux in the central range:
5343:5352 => 0.02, 11.1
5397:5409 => 0.04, 10.5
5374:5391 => -0.03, 11.4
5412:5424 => -0.03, 11.1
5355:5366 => -0.05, 11.7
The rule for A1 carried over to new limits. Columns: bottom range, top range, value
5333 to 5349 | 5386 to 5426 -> 1.00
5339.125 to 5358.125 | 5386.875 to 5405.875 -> 0.98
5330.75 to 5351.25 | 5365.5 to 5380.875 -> 1.03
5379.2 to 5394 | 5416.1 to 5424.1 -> 0.98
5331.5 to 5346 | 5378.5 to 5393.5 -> 1.03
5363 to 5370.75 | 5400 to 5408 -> 0.91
